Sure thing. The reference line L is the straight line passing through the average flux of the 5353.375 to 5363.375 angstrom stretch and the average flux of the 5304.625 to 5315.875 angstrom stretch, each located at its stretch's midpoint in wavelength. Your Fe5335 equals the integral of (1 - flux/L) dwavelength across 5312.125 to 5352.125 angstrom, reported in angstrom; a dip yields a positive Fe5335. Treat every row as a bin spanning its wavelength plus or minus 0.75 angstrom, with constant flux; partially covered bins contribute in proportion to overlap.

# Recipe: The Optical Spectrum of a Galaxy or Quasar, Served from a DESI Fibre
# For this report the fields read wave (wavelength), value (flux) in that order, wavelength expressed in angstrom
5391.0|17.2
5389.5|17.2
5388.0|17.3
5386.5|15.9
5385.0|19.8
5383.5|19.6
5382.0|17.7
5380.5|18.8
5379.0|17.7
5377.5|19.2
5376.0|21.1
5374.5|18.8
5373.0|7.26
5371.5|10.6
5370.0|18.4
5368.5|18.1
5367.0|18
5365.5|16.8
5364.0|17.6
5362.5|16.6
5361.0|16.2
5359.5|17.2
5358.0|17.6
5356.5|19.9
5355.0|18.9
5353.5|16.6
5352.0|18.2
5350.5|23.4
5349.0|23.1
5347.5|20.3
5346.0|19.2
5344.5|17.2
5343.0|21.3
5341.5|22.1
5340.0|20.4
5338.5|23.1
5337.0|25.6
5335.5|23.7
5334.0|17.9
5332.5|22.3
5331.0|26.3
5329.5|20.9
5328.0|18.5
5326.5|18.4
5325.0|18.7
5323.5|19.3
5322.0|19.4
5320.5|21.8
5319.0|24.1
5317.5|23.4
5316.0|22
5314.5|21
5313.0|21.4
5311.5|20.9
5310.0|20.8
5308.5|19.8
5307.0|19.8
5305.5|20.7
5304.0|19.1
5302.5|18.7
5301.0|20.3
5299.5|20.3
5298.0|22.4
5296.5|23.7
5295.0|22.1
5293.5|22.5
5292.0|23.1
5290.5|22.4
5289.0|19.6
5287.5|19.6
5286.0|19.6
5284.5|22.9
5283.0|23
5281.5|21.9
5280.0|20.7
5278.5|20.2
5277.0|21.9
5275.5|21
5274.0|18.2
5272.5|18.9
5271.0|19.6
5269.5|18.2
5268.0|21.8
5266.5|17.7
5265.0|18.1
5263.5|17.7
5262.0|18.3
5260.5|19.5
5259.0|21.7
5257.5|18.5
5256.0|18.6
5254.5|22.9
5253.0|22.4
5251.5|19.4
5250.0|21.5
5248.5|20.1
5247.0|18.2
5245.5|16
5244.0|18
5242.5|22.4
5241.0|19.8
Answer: -4.1 angstrom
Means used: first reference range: 20.7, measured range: 21.3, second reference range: 17.6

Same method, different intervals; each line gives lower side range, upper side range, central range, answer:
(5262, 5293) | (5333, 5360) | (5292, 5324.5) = -1.3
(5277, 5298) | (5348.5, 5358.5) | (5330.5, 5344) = -1.5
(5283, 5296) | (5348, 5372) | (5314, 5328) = -0.5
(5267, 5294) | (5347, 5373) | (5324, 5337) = -1.5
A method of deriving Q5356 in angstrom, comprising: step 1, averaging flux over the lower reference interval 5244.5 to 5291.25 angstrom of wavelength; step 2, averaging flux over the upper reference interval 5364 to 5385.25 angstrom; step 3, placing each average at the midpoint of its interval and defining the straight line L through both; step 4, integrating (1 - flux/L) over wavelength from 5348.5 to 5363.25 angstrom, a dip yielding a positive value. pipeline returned -0.8 angstrom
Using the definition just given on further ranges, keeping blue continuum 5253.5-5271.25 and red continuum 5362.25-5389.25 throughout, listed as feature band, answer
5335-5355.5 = -3.6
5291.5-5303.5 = -1.8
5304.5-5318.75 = -2.1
